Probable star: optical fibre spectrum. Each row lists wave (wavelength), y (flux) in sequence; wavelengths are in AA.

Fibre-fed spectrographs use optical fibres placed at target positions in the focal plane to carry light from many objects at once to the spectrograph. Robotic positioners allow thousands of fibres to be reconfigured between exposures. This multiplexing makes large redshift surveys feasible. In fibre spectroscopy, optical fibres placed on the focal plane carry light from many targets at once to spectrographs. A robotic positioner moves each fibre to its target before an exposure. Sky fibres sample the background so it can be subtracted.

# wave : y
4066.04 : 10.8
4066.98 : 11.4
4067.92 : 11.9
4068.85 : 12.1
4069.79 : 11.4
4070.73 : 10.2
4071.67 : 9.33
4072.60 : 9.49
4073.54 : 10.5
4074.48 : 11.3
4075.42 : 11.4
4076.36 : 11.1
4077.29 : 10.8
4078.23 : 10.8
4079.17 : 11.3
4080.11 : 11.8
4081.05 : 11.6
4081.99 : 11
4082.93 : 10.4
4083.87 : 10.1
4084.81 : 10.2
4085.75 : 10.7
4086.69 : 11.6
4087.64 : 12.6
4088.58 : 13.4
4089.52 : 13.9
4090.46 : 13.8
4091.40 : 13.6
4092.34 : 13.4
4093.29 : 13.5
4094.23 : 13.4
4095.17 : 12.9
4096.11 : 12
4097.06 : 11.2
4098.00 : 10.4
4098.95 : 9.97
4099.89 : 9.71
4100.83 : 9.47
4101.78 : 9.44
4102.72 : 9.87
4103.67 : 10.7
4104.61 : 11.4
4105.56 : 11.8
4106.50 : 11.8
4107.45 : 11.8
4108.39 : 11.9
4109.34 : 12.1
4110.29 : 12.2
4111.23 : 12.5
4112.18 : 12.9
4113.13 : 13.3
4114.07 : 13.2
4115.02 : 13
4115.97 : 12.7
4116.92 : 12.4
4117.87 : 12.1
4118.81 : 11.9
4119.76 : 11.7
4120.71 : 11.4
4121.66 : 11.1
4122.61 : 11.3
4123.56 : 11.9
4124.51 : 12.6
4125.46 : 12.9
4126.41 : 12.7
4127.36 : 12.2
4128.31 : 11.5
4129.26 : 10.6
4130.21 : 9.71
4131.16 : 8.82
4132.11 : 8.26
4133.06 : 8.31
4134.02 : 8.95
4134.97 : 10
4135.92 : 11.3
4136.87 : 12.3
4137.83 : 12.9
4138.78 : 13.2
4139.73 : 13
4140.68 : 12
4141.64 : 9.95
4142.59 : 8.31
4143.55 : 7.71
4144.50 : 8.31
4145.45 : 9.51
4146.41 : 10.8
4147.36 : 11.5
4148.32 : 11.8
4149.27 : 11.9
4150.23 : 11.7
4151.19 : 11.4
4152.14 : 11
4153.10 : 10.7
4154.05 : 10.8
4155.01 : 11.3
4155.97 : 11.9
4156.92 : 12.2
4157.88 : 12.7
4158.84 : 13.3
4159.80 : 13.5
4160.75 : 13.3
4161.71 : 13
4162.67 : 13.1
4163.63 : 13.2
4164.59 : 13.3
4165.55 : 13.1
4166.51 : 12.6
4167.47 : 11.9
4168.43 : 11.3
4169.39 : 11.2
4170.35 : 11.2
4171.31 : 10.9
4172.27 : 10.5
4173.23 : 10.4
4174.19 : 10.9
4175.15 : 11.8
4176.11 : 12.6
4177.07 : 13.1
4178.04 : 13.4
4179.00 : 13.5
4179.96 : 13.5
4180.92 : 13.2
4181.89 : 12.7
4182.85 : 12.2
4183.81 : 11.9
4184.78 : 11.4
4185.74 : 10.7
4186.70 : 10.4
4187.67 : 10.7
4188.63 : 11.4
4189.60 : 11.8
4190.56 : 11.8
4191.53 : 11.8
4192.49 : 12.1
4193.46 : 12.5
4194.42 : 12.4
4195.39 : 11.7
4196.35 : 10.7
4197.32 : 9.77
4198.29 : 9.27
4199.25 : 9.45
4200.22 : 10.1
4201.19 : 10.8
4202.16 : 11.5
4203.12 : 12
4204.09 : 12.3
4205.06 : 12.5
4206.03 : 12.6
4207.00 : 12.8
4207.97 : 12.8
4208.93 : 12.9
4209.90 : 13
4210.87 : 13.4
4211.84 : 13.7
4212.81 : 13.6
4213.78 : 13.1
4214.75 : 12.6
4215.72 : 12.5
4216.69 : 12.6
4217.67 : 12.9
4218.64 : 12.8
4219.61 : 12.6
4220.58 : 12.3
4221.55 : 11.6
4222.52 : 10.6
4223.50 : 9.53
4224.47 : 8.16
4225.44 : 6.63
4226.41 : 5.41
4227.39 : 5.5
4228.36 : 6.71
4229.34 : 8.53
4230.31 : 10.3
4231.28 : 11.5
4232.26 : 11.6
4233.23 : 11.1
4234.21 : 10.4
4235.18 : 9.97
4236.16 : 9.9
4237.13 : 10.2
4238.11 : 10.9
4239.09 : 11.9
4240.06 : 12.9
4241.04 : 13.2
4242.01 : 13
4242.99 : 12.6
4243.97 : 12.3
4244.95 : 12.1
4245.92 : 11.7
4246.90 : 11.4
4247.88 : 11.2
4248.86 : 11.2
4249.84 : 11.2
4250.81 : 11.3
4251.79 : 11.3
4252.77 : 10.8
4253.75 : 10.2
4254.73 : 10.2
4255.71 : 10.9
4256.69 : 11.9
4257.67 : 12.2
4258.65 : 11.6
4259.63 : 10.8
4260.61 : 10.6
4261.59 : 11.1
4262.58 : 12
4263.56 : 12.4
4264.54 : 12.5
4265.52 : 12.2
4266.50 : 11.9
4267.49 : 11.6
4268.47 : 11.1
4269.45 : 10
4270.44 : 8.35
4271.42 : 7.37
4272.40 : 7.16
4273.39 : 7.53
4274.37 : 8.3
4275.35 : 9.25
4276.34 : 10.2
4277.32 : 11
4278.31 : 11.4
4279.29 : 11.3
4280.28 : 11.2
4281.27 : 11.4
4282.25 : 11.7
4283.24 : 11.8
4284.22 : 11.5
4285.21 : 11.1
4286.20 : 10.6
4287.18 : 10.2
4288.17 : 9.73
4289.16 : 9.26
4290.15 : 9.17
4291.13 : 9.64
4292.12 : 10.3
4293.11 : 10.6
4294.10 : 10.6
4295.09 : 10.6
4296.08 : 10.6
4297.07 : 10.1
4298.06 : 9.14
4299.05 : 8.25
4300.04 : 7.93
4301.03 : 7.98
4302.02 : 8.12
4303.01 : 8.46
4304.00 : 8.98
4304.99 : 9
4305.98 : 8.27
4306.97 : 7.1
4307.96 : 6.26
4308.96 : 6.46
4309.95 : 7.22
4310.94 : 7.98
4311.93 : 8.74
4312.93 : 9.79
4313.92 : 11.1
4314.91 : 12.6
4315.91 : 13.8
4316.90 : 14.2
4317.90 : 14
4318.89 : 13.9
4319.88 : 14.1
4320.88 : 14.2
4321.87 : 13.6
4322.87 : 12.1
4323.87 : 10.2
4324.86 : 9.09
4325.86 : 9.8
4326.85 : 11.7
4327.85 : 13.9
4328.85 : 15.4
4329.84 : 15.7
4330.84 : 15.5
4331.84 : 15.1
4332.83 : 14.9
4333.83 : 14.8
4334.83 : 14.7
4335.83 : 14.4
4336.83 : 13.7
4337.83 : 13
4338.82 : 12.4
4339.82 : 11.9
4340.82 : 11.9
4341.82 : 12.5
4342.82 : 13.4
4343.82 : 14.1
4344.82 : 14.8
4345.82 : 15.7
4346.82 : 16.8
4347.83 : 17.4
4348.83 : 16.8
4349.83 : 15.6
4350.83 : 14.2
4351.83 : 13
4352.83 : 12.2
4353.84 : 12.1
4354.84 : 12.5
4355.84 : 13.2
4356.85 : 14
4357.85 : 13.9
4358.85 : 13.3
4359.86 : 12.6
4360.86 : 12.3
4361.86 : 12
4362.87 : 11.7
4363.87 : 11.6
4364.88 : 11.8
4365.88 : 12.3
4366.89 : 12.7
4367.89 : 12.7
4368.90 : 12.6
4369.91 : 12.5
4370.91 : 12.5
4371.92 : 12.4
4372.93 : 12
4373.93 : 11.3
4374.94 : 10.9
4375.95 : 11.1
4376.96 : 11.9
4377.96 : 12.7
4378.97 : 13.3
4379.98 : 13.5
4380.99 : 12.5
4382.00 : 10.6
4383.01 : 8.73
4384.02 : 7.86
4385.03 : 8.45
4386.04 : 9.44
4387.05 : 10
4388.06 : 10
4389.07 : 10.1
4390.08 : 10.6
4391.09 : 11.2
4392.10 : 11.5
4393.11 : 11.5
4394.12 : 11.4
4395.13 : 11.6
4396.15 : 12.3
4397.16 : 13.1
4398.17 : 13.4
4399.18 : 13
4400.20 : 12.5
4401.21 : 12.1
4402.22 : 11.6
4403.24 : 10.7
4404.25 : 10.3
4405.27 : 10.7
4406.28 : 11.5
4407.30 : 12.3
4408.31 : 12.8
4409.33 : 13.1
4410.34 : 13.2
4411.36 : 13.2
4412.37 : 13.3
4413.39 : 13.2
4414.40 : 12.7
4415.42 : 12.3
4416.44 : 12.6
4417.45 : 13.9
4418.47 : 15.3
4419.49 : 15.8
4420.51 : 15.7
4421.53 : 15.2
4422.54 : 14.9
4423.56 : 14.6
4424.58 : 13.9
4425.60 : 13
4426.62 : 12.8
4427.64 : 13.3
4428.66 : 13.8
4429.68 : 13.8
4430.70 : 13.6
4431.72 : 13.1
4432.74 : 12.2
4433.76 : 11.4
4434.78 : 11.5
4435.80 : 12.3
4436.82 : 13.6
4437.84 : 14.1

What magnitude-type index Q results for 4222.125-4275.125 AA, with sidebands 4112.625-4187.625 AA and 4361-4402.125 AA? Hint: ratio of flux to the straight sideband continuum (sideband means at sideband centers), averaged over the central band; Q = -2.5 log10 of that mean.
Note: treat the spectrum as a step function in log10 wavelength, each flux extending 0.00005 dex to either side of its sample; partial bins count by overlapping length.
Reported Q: 0.11 mag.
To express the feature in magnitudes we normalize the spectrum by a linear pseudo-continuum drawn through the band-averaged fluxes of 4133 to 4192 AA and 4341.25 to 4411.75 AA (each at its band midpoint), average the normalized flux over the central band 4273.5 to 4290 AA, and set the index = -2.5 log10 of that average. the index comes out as 0.14 mag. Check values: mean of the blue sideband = 11.6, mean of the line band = 10.5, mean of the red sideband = 12.3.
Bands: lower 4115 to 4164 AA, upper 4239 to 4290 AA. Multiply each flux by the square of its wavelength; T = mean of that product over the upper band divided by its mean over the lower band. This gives 1.0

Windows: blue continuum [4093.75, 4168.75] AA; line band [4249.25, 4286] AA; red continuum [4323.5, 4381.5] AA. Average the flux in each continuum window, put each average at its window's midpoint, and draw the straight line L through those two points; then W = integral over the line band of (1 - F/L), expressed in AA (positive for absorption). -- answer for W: 5.2 AA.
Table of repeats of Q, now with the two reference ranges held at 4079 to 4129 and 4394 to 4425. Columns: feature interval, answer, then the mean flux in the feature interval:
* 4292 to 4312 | 0.405 mag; 8.67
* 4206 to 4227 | 0.053 mag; 11.7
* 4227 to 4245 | 0.149 mag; 10.8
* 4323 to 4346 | -0.054 mag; 13.4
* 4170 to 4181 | 0.005 mag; 12.1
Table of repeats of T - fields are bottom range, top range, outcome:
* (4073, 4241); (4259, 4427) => 1.13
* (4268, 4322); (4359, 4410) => 1.21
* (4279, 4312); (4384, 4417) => 1.30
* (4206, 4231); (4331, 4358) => 1.34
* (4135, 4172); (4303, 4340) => 1.10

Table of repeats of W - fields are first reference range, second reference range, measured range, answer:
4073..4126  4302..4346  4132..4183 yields 0.8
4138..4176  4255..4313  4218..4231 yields 1.6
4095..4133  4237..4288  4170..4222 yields -3.6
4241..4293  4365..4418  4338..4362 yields -4.6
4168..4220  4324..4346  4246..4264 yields 2.0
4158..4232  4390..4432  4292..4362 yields 1.8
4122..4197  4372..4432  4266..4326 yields 9.1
